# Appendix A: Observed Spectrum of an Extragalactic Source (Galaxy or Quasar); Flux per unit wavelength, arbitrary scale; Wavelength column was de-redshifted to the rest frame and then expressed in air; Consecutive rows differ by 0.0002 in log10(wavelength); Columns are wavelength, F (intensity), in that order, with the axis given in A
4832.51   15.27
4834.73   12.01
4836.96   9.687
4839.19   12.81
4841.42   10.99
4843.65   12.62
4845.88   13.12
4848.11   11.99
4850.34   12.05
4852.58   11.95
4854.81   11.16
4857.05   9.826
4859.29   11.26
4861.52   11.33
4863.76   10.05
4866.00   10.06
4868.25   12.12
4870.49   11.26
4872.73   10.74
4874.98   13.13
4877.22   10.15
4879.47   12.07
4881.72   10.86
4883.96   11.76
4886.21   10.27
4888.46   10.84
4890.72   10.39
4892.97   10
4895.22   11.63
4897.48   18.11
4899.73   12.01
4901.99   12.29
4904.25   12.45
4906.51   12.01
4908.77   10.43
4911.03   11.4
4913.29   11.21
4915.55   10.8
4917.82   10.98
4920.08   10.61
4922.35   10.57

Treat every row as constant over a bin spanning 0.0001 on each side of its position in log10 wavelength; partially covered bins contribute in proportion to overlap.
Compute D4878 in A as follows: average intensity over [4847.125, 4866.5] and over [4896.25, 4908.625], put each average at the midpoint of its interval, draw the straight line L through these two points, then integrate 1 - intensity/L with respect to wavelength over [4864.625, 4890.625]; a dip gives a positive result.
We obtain 1.8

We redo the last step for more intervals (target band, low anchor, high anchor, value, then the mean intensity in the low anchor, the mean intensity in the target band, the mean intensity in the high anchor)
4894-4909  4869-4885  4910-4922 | -2.3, 11.4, 12.8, 11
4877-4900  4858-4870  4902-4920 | -1.1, 11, 11.7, 11.3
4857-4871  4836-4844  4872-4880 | 0.7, 11.5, 10.9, 11.5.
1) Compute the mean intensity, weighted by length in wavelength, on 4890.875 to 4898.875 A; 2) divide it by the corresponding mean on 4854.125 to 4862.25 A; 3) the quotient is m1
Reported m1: 1.18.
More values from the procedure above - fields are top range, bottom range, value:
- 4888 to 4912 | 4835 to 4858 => 1.03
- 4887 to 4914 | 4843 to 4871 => 1.04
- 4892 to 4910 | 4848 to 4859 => 1.09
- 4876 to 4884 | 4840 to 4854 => 0.92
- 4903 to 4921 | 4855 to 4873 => 1.04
